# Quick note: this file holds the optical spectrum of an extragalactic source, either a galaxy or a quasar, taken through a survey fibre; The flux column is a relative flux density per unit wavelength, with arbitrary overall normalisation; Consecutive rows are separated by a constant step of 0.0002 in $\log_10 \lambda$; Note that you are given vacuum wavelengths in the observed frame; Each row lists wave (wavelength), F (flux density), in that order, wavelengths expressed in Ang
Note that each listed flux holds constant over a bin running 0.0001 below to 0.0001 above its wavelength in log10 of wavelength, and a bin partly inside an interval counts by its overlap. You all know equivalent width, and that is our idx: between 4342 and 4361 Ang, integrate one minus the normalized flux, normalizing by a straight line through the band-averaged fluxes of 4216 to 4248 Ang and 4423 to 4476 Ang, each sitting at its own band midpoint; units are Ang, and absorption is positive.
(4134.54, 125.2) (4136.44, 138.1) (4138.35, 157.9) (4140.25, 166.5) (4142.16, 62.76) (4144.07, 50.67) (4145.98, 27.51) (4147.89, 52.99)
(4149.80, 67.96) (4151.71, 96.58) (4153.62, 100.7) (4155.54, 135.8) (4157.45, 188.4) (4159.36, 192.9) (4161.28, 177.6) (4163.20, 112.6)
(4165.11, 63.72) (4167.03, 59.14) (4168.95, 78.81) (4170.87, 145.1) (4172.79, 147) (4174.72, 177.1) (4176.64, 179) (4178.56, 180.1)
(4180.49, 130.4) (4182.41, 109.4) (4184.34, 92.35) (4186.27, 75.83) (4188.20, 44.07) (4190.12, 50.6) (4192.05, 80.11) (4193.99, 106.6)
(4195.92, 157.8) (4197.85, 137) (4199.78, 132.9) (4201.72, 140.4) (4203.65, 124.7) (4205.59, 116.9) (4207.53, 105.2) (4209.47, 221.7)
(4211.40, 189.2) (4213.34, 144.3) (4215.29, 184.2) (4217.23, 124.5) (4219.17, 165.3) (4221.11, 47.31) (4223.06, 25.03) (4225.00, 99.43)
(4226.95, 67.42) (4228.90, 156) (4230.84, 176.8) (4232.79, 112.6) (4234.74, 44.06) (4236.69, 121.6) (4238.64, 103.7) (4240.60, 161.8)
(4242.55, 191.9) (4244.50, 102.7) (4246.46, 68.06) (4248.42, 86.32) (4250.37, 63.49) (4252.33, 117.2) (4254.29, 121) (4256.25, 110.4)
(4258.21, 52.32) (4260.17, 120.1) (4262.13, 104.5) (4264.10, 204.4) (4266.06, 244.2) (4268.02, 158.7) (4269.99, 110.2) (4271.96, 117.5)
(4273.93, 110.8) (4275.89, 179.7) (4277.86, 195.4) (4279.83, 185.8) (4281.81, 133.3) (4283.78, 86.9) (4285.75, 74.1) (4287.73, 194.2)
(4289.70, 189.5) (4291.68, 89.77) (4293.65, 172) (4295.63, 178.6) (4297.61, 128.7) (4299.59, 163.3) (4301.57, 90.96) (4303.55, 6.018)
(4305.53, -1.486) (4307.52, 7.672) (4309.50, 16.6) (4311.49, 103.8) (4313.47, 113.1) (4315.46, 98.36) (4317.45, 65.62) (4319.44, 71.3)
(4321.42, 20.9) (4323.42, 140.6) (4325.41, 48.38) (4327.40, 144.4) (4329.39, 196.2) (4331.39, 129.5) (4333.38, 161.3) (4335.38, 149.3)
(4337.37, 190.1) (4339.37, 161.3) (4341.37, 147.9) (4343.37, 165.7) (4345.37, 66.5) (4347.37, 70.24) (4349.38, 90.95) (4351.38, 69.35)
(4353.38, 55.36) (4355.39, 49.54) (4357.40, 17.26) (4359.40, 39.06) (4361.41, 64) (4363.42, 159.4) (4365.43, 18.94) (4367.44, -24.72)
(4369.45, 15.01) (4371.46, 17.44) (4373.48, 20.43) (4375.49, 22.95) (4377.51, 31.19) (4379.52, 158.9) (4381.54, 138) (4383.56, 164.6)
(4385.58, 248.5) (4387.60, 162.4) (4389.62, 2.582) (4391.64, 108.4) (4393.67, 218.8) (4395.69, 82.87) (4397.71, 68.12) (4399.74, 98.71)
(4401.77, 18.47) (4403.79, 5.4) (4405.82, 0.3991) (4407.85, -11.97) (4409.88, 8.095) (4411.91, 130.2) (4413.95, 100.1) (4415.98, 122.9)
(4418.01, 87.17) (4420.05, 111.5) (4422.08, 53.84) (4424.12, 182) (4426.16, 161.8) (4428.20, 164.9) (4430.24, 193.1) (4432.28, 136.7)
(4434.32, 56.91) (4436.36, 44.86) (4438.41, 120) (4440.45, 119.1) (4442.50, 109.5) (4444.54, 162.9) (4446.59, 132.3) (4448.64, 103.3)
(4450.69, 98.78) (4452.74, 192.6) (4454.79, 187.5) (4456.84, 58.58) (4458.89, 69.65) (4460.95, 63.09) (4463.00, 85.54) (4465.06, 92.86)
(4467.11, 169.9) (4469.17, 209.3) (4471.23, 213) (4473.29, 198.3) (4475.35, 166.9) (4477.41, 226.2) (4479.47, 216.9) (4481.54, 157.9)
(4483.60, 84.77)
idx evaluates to 8.1 Ang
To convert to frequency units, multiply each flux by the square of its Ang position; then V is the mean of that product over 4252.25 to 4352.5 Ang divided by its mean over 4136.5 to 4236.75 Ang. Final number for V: 1.07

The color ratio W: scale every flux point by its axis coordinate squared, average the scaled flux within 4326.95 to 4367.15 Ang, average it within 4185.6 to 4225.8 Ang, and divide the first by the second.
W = 0.94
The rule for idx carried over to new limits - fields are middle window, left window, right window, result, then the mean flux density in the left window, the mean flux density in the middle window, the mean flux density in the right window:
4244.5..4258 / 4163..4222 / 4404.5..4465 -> 3.0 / 124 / 92.6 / 104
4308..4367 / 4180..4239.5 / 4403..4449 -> 6.2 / 116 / 95.4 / 100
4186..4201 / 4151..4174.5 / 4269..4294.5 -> 3.5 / 127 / 99.9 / 141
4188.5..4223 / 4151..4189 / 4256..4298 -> 1.2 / 125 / 127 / 144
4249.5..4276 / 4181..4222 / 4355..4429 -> -4.8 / 122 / 128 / 81.7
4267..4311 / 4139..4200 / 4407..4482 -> 0.3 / 112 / 117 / 127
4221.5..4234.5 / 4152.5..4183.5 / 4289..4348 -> 2.6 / 136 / 100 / 109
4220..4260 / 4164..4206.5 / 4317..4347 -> 5.5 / 115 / 102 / 124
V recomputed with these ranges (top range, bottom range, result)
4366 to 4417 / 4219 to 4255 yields 0.77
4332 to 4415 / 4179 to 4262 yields 0.79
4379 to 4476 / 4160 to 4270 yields 1.05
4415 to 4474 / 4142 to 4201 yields 1.30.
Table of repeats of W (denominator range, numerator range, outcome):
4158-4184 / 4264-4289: 1.19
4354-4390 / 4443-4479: 2.03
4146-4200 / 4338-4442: 0.86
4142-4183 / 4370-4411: 0.74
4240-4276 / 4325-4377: 0.71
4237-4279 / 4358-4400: 0.70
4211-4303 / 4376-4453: 0.89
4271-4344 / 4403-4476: 1.02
